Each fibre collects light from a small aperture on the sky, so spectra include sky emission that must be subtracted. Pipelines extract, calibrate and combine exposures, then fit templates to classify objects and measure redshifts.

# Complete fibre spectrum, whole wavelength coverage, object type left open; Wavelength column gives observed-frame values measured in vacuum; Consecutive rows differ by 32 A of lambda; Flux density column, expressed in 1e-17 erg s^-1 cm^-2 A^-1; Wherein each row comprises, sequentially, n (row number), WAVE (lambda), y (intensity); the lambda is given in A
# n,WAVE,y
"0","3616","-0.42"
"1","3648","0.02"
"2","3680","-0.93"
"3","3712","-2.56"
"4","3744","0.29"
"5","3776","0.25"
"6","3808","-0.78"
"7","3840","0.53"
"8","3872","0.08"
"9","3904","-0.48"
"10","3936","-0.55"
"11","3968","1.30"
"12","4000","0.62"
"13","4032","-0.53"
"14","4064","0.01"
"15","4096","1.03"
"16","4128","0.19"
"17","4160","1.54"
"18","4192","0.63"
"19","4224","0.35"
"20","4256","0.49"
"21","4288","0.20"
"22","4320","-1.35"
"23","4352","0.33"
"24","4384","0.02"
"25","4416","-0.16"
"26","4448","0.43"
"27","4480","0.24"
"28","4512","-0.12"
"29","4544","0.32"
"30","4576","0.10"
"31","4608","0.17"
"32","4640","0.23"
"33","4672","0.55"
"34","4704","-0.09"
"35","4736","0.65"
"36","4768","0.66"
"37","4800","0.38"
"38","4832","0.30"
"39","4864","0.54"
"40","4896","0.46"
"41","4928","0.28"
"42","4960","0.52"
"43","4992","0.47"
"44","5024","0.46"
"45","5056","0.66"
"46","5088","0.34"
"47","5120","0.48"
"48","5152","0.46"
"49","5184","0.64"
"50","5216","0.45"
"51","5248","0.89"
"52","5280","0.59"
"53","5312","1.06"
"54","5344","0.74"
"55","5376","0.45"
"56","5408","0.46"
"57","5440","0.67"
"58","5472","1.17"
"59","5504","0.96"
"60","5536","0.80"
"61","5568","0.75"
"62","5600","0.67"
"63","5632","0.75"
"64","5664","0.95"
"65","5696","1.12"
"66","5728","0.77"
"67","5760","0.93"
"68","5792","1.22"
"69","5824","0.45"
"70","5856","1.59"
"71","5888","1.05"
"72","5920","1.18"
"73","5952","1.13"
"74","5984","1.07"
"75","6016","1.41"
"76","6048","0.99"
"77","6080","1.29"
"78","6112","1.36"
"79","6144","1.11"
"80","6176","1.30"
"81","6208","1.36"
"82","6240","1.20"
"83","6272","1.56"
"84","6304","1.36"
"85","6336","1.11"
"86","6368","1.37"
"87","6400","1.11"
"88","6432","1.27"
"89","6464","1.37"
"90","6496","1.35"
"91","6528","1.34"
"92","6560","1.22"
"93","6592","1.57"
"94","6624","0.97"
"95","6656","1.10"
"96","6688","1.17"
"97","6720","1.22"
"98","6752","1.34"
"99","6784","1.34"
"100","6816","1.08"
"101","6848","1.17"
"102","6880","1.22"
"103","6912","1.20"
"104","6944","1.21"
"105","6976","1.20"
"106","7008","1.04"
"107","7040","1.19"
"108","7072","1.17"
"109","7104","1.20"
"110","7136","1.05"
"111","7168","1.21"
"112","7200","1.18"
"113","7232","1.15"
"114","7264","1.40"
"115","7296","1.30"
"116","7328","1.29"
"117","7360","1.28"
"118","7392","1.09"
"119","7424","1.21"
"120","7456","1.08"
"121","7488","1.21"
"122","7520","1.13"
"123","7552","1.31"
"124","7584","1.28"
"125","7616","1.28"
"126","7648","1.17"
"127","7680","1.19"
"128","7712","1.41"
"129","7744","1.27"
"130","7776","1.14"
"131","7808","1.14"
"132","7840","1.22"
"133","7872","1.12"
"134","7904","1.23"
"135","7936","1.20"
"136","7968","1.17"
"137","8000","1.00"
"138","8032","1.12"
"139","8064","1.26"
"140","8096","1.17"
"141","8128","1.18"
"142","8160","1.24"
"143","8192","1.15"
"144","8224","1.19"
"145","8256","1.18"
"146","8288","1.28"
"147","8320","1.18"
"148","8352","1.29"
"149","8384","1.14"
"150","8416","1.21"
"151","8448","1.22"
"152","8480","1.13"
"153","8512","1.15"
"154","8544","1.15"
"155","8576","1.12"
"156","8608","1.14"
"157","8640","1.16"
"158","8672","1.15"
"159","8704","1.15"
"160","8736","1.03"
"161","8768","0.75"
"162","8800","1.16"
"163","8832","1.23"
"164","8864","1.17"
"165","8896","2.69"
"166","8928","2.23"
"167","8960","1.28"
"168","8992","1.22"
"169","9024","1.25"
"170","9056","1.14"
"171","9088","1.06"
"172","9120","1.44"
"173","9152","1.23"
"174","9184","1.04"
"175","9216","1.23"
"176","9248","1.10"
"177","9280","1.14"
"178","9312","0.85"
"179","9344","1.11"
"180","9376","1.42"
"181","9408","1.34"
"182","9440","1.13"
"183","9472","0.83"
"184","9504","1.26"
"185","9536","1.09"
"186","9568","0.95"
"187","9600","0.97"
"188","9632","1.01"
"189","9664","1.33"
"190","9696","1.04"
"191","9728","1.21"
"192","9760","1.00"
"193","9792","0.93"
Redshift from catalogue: 0.36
